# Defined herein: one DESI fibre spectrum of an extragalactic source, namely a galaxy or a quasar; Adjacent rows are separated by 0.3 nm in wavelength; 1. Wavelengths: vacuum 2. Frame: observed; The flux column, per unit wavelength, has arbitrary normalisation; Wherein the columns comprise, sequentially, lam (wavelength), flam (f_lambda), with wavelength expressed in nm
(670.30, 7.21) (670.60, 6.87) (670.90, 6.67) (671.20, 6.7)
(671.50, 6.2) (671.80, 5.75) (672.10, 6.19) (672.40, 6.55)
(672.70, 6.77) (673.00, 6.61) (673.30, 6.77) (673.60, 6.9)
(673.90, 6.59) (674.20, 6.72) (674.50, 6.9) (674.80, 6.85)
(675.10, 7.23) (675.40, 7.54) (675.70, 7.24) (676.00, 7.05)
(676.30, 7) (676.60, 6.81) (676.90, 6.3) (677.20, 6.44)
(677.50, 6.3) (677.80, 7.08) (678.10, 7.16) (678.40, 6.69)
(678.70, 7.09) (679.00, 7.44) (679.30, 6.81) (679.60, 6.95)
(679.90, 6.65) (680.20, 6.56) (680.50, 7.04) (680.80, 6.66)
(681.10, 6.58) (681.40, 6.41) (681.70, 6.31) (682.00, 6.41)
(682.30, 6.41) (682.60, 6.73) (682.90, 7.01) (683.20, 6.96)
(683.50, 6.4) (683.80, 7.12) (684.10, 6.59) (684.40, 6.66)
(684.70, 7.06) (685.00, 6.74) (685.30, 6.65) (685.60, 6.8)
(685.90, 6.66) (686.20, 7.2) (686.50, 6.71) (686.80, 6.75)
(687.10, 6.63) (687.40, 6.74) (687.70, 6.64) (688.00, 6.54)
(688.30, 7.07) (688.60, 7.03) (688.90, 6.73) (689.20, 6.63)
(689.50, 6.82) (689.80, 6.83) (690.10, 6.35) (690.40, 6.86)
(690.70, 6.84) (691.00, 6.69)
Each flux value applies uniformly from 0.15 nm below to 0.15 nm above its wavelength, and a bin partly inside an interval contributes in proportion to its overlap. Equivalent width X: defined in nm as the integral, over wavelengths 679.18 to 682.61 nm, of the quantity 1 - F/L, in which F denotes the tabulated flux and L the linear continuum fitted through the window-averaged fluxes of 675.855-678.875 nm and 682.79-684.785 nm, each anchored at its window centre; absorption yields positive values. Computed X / 0.094 nm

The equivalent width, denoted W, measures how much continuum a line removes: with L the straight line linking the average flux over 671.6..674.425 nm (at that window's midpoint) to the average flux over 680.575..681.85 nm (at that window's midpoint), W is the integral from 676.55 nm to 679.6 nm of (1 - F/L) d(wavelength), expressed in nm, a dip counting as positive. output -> -0.135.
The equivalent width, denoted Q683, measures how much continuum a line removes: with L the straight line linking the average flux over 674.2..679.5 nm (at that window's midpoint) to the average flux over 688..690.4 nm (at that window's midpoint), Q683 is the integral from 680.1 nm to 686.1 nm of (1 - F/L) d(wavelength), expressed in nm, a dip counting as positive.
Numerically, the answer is 0.14 nm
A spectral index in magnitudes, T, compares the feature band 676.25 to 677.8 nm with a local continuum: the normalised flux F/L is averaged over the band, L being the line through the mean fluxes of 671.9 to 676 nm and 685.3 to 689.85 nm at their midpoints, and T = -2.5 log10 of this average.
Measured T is 0.04 mag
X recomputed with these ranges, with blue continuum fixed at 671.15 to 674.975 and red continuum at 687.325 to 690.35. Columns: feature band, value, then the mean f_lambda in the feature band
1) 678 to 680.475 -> -0.104 nm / 6.92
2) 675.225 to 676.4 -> -0.109 nm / 7.22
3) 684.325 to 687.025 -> -0.038 nm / 6.8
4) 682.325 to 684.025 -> -0.030 nm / 6.8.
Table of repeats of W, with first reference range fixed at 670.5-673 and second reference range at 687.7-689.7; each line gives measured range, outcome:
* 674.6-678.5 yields -0.21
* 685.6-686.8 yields -0.02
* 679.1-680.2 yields -0.03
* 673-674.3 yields -0.05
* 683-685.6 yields -0.03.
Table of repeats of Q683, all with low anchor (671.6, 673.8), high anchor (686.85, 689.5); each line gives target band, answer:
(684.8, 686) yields 0.00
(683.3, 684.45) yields 0.00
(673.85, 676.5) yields -0.20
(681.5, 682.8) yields 0.03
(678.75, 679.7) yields -0.07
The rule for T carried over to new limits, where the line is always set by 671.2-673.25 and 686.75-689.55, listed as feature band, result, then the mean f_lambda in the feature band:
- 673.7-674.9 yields -0.05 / 6.77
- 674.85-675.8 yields -0.13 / 7.29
